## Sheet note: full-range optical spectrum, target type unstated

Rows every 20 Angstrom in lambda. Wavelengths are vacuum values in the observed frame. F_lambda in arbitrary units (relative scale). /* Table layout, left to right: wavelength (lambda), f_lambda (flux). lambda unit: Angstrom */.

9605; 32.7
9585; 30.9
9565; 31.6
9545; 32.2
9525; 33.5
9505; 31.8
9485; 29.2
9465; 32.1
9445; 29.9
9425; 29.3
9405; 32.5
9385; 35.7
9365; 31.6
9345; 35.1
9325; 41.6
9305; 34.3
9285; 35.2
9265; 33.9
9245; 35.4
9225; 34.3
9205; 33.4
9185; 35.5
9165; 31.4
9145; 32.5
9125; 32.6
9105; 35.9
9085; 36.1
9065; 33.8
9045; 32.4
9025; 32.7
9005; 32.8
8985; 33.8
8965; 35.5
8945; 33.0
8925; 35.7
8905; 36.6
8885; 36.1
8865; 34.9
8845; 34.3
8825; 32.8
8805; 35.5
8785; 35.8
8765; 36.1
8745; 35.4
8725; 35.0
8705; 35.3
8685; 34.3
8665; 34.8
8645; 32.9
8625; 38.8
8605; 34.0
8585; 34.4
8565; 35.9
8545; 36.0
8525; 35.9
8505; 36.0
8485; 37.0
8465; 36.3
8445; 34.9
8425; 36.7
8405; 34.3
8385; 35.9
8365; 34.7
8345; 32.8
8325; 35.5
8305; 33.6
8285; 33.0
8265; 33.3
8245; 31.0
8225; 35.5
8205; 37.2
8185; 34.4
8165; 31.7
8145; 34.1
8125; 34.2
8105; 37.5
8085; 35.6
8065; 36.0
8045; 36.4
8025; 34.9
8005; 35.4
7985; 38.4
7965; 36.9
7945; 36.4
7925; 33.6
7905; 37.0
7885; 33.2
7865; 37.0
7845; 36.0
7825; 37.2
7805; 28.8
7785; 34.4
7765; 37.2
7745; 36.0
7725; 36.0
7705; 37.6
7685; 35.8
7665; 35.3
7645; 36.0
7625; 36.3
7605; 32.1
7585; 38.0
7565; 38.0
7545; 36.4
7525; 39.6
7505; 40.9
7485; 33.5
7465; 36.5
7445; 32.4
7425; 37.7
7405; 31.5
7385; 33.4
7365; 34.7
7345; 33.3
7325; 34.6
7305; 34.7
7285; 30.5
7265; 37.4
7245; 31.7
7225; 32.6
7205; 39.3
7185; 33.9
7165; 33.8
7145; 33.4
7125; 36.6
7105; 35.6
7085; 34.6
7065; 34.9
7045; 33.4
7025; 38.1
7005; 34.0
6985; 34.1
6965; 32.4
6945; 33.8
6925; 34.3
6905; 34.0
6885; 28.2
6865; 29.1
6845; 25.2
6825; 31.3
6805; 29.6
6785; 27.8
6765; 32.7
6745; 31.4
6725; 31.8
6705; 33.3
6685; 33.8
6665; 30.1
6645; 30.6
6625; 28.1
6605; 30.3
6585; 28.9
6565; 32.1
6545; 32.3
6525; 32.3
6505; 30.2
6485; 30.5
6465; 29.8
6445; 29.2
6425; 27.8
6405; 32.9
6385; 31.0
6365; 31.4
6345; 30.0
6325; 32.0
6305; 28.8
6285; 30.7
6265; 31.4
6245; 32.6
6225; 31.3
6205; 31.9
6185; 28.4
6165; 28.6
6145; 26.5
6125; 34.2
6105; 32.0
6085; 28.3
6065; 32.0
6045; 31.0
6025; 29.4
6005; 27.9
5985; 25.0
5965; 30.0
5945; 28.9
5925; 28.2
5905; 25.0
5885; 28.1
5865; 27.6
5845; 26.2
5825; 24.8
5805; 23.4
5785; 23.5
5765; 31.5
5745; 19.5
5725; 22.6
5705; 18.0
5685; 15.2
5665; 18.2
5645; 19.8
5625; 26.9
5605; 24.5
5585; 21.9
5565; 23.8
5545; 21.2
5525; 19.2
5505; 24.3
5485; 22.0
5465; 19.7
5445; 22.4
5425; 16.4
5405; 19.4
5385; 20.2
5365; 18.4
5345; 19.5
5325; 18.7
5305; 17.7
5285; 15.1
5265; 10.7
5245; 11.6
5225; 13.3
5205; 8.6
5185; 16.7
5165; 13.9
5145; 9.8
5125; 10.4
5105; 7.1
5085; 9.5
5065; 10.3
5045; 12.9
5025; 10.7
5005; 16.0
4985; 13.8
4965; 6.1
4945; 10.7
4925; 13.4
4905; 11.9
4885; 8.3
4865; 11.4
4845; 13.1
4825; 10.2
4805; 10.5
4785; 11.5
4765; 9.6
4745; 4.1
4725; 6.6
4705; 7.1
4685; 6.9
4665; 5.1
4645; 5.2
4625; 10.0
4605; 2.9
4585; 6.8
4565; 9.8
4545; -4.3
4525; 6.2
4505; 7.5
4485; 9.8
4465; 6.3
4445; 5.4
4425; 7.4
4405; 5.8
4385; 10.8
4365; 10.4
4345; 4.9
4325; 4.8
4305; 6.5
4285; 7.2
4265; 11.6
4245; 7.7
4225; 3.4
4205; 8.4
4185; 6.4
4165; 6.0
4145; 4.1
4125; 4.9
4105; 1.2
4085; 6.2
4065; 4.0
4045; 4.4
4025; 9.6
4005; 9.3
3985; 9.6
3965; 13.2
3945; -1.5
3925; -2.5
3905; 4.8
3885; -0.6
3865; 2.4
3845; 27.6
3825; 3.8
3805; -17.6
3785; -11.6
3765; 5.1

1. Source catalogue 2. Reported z 0.32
